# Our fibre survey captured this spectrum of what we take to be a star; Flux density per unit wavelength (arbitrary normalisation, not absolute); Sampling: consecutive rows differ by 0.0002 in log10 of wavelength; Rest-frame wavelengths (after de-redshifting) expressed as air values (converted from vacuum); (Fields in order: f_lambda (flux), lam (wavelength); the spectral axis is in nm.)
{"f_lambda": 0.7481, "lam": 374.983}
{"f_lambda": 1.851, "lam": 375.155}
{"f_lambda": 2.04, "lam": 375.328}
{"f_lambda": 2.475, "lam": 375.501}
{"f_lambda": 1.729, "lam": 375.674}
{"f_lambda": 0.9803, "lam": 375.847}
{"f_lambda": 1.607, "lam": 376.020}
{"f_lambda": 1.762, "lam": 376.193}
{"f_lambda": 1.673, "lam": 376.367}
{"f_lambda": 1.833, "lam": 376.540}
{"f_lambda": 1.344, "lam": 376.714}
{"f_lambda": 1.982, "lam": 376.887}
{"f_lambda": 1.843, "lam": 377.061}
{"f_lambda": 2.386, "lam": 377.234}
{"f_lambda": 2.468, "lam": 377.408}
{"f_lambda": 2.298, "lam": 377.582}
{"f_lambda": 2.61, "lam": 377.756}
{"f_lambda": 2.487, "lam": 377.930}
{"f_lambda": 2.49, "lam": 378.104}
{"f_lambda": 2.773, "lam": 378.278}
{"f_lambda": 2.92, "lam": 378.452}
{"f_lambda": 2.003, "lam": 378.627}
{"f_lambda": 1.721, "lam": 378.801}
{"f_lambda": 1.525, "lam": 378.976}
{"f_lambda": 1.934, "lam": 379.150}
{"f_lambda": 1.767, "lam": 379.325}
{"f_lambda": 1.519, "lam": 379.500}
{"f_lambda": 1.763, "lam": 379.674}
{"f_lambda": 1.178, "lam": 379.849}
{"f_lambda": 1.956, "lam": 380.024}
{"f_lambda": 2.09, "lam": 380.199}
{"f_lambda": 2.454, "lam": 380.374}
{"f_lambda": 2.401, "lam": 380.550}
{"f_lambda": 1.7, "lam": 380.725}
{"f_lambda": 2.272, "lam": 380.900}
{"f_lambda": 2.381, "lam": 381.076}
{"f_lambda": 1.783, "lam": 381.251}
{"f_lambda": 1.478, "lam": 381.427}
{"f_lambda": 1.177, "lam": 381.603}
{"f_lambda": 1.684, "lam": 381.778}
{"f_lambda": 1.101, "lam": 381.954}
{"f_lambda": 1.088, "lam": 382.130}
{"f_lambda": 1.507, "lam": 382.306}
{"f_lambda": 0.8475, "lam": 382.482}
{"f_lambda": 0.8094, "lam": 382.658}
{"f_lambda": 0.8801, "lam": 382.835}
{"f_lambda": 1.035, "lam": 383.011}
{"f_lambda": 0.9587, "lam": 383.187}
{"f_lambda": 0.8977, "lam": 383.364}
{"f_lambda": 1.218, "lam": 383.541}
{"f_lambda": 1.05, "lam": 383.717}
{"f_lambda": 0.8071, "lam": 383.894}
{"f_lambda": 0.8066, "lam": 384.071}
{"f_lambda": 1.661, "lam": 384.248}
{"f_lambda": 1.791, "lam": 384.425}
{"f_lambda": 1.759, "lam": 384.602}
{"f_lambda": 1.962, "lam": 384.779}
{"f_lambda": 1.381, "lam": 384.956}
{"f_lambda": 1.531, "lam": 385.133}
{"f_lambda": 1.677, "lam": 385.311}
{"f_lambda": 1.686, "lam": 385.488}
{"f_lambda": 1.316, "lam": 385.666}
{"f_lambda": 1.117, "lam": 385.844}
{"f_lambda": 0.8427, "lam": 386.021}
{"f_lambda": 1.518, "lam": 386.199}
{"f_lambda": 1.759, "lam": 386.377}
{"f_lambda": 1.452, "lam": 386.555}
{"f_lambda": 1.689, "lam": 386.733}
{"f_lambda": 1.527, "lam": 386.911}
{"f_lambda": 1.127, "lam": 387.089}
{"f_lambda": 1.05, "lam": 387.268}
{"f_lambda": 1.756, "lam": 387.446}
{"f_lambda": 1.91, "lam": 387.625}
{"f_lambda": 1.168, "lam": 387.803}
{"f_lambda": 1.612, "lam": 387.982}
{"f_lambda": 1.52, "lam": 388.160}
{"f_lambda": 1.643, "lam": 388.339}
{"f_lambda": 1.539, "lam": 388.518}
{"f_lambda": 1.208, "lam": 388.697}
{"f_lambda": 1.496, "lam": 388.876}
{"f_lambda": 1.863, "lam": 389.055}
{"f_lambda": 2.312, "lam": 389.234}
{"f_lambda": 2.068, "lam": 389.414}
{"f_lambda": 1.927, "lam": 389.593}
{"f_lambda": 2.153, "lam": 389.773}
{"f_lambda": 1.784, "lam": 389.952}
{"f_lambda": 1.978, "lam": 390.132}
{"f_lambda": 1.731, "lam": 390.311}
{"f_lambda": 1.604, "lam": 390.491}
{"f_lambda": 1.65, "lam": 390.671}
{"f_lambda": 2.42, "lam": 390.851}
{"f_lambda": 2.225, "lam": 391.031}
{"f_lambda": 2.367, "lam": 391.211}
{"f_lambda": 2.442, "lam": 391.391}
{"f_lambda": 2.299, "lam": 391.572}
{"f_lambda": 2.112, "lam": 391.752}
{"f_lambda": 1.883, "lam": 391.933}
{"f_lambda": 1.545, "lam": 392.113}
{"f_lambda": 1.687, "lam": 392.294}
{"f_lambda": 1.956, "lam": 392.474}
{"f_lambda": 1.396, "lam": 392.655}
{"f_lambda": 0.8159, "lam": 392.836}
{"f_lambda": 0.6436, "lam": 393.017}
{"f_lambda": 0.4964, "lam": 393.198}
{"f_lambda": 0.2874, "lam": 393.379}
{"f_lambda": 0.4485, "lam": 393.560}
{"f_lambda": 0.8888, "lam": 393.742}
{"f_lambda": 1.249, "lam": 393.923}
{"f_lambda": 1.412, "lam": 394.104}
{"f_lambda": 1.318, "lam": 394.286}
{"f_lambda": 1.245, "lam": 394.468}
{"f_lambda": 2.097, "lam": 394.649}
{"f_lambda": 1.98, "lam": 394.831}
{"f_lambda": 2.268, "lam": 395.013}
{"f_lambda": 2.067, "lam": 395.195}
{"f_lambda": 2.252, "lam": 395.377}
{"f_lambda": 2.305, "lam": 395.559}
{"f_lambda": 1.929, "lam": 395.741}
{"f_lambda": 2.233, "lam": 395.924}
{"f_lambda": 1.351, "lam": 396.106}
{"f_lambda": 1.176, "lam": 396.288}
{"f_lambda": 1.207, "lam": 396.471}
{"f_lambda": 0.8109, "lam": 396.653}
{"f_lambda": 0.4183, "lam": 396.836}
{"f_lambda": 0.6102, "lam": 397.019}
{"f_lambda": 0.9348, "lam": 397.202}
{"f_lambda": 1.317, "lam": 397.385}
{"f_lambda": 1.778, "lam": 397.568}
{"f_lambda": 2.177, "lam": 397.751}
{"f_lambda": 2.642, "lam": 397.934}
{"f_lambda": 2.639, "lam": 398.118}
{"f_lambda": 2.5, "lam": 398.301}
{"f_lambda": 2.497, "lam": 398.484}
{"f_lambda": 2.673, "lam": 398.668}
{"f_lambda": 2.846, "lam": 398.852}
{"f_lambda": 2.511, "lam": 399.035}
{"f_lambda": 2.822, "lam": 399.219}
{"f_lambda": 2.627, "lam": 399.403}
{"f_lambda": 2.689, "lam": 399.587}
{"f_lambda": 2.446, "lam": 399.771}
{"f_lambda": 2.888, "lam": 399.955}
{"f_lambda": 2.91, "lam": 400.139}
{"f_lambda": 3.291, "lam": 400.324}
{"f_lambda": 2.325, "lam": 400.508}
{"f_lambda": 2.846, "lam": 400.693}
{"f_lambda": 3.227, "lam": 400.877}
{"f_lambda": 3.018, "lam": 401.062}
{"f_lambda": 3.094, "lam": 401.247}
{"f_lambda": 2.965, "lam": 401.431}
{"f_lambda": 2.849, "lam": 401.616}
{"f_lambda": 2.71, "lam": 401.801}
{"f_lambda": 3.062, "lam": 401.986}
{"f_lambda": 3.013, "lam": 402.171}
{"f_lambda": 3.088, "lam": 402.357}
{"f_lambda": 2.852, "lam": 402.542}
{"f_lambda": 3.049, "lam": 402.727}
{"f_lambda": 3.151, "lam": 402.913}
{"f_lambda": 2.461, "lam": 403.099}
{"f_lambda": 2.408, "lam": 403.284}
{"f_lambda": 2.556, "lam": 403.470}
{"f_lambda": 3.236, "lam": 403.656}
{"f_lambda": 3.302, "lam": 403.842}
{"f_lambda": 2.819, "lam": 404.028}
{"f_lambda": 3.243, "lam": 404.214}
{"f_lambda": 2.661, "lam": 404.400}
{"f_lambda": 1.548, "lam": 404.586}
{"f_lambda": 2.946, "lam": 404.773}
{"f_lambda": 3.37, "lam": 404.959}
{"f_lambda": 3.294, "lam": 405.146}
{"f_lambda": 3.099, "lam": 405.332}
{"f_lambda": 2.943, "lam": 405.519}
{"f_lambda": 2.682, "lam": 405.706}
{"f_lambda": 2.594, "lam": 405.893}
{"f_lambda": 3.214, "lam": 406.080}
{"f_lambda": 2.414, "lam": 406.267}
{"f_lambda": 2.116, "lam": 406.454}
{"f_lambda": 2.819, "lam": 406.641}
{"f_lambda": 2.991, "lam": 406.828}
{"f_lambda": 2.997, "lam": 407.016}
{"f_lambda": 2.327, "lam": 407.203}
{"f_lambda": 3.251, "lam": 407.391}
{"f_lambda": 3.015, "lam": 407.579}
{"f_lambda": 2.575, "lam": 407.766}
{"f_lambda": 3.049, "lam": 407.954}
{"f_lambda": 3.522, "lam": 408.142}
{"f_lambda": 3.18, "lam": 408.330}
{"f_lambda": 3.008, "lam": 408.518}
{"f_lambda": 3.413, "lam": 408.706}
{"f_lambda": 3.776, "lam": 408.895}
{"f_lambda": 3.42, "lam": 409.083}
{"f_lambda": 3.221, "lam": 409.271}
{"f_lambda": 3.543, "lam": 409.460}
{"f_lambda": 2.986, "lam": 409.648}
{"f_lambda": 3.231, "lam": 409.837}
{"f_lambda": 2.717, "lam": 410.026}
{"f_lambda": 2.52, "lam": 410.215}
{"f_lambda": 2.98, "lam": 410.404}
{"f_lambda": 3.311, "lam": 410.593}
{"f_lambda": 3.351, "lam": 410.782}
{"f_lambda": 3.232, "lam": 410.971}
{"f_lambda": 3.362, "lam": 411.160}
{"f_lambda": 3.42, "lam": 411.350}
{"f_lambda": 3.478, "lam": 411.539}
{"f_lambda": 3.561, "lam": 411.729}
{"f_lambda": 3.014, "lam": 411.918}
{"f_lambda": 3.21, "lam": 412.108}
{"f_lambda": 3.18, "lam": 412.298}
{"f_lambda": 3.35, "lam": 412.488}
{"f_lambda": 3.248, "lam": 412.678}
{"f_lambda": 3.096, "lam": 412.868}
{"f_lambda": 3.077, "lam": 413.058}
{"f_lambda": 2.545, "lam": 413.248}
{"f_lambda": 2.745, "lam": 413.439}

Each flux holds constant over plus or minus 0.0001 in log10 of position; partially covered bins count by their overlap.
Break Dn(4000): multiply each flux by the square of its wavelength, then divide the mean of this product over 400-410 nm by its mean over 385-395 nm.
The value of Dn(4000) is 2.0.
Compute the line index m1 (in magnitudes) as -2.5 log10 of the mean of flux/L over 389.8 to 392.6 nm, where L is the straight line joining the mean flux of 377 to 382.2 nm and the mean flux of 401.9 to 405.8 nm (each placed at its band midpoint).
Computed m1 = 0.22 mag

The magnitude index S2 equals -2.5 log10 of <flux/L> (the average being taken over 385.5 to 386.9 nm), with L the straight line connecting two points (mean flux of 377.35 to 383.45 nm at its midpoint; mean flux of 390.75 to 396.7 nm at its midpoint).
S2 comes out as 0.20 mag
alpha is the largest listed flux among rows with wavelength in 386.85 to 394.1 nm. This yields 2.442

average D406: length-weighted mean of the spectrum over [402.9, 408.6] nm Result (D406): 2.86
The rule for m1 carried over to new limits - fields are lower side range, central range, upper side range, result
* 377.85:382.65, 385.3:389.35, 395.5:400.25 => 0.26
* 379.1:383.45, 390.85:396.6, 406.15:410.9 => 0.35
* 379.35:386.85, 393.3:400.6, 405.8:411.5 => 0.23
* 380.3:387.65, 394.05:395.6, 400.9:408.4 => 0.17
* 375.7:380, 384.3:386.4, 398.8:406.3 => 0.41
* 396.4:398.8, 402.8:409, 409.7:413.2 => -0.13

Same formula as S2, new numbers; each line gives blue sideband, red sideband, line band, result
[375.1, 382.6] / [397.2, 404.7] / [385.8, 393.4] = 0.36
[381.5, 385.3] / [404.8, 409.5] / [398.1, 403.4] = -0.11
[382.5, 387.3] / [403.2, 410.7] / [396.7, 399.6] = 0.12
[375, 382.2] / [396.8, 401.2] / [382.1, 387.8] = 0.48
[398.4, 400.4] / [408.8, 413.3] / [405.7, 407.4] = 0.12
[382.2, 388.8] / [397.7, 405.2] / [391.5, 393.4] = 0.36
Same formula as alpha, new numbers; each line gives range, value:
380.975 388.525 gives 2.381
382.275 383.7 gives 1.507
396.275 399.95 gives 2.846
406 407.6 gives 3.251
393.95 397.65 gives 2.305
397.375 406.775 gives 3.37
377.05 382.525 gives 2.92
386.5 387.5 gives 1.756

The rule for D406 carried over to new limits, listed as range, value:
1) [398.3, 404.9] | 2.82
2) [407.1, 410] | 3.16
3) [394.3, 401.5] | 2.19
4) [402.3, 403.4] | 2.82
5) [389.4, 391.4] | 2.01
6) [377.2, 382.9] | 1.86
